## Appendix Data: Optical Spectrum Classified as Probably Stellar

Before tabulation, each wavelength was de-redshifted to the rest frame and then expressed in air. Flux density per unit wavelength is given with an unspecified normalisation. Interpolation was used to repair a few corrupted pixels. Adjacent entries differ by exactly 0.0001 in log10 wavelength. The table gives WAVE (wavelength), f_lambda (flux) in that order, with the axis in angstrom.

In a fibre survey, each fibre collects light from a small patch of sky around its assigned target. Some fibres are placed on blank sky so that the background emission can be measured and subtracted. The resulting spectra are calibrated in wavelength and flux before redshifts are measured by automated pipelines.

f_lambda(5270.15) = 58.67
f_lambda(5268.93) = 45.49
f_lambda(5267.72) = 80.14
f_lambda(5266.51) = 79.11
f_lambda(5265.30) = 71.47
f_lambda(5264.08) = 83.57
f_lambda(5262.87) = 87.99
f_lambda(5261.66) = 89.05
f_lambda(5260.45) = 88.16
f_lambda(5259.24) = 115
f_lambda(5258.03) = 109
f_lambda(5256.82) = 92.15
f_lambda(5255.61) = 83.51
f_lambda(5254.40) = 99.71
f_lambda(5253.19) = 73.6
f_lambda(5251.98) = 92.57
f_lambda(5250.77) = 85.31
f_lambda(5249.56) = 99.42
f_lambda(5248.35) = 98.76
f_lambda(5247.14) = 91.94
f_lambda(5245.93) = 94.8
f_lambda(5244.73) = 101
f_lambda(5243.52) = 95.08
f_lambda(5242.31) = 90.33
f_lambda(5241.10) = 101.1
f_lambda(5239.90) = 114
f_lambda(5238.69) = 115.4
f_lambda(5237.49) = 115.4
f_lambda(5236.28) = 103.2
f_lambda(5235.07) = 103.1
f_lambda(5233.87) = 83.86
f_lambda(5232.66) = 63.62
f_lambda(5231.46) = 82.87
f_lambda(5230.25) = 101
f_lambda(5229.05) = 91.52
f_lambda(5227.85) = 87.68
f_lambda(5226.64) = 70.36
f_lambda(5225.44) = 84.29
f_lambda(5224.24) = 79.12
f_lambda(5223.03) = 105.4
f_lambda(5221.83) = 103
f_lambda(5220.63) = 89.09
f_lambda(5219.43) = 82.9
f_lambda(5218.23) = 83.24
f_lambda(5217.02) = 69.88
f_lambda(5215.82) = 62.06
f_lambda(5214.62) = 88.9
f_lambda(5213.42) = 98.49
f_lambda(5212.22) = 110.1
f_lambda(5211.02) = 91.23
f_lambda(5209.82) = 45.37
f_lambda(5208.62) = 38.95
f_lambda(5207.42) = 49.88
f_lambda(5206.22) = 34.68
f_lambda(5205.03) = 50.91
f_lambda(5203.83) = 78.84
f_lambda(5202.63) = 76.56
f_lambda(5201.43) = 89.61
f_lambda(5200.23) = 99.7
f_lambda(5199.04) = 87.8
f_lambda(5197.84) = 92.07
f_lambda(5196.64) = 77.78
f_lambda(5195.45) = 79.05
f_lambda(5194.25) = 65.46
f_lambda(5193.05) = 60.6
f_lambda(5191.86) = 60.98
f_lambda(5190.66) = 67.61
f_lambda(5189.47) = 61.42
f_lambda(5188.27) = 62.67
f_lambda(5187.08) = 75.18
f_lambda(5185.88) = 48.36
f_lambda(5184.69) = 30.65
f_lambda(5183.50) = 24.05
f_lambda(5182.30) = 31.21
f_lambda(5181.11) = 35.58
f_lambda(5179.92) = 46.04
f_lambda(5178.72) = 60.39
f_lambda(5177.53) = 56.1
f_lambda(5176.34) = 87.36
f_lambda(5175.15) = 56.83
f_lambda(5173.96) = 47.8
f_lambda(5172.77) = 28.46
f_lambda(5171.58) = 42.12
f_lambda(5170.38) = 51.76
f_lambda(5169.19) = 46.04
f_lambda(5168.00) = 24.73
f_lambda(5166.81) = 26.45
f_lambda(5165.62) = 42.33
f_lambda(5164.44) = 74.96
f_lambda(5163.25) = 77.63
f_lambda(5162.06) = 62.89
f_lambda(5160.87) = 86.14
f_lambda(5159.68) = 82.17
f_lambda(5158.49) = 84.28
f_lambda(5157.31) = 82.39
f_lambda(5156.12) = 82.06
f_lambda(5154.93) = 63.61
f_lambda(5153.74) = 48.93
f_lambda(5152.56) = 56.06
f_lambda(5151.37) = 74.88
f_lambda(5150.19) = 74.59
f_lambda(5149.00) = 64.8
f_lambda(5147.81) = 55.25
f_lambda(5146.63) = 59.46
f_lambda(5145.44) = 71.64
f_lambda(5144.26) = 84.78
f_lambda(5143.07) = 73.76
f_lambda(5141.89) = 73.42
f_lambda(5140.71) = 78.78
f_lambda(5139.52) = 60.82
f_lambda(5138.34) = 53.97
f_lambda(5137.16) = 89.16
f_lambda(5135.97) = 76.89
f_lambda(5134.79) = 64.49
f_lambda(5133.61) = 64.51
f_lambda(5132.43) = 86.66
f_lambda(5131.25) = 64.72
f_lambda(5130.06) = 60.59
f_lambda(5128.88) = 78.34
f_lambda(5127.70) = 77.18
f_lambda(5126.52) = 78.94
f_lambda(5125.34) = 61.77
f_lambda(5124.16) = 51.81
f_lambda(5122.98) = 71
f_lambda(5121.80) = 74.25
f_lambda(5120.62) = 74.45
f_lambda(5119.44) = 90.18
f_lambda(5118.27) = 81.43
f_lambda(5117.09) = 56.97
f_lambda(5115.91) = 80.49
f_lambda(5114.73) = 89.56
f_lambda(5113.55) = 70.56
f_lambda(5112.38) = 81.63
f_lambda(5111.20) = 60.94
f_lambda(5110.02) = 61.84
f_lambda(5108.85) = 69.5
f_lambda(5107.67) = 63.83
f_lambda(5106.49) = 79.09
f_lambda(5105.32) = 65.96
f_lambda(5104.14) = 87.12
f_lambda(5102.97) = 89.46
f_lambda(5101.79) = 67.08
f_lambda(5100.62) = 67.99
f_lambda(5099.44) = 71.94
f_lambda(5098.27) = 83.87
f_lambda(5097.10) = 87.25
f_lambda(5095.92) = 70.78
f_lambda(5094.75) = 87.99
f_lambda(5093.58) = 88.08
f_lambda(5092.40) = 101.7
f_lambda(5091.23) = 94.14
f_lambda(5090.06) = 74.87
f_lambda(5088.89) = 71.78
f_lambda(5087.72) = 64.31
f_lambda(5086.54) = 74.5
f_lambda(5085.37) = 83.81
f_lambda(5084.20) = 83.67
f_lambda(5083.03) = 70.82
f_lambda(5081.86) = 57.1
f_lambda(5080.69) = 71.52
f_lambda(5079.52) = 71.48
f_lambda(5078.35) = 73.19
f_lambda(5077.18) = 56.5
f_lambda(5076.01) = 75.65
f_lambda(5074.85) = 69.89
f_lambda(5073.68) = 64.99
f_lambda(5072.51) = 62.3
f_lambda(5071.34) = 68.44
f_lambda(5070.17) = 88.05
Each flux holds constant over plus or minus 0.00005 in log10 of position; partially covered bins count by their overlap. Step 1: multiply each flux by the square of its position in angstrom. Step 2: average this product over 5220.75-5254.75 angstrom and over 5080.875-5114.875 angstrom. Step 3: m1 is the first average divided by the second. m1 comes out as 1.3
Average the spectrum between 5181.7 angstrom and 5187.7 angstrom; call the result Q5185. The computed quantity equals 42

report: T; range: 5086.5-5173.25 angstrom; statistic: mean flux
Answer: 70.2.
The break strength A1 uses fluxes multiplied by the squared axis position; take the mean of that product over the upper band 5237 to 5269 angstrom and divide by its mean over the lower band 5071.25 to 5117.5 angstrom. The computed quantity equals 1.3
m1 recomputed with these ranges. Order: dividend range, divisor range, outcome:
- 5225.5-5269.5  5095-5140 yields 1.31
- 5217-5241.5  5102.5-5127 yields 1.32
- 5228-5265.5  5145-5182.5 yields 1.65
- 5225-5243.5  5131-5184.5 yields 1.58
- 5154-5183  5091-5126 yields 0.77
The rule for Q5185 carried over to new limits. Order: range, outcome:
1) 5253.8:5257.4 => 91.8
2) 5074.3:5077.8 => 67.5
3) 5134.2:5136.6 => 70.8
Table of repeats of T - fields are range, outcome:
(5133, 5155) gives 68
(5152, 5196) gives 57.3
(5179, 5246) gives 77.2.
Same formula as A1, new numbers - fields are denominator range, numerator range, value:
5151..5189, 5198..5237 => 1.47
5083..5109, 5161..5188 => 0.65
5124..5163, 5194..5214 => 1.08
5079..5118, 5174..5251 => 1.07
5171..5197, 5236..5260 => 1.85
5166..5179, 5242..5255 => 2.01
